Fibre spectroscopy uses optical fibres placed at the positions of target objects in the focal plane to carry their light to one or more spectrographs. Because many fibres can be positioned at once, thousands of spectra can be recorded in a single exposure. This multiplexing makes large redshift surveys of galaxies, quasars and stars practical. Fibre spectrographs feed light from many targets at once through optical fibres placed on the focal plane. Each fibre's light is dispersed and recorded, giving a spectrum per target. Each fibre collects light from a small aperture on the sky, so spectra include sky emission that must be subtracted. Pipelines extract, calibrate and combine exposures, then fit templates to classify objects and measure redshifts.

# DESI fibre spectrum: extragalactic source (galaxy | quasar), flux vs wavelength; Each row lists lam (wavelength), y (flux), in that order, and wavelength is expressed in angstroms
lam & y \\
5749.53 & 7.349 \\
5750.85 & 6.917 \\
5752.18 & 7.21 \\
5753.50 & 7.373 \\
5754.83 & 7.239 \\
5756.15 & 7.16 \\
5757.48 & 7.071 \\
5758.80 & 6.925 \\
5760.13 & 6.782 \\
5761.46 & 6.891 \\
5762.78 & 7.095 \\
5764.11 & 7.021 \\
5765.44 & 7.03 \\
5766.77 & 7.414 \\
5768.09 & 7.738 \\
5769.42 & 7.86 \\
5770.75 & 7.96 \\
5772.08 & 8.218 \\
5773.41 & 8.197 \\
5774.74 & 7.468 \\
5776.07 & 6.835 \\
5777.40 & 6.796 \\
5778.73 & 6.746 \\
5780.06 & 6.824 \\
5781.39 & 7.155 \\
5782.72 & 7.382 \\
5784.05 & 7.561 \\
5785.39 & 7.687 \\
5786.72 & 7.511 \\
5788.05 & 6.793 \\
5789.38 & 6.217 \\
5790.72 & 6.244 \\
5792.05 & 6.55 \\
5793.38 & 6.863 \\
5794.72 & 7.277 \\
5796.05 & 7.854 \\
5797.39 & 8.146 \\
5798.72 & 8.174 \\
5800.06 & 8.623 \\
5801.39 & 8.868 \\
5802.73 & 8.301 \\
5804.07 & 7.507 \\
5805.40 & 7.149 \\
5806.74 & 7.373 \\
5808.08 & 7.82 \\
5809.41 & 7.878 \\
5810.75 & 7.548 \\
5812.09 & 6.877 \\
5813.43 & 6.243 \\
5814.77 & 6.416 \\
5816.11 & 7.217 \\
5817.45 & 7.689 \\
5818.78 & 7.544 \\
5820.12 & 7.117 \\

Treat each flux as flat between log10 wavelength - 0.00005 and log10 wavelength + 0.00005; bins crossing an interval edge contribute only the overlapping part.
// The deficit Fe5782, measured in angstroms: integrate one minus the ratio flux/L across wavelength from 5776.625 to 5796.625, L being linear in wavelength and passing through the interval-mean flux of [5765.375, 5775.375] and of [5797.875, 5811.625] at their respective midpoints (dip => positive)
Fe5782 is 2.08 angstroms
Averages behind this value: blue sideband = 7.78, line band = 7.03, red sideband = 7.91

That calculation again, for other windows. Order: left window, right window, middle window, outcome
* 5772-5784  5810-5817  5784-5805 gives -1.25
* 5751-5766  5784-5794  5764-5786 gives -1.40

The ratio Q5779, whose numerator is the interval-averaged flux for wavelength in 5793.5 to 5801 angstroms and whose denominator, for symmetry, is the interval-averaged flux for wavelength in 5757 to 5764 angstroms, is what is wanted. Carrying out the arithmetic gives 1.14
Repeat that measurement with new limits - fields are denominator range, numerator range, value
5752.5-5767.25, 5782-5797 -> 1.00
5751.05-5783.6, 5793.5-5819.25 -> 1.04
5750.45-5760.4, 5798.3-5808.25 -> 1.12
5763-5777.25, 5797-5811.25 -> 1.06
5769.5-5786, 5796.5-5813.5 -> 1.05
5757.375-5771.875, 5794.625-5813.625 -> 1.06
